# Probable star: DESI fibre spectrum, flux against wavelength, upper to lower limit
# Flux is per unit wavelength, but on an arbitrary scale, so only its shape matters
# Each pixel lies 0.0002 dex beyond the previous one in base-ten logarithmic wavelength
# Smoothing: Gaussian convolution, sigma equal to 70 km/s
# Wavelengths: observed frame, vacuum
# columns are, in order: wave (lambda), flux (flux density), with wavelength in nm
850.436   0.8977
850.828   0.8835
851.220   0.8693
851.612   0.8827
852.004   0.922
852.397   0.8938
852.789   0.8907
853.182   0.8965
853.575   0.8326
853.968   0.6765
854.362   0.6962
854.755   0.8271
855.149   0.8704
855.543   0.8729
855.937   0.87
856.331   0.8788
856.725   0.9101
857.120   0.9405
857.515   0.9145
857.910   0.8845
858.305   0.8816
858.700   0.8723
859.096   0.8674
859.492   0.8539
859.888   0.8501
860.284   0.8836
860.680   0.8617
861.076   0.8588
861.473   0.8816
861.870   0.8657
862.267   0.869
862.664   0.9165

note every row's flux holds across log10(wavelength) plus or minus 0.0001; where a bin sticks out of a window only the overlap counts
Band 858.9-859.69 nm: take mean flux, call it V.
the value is 0.86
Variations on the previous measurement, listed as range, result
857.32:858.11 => 0.9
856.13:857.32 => 0.91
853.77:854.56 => 0.687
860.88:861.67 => 0.87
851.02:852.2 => 0.892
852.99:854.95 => 0.785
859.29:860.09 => 0.852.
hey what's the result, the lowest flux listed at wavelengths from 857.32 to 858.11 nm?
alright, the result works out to 0.8845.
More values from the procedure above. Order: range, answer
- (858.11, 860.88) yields 0.8501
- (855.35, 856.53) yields 0.87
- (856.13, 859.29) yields 0.8674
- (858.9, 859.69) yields 0.8539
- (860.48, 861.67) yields 0.8588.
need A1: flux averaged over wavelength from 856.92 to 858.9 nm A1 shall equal 0.898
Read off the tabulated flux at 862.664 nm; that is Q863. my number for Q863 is 0.9165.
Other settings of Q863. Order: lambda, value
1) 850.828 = 0.8835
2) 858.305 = 0.8816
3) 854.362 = 0.6962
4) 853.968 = 0.6765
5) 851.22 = 0.8693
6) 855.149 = 0.8704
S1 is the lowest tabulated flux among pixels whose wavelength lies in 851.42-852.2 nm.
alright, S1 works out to 0.8827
